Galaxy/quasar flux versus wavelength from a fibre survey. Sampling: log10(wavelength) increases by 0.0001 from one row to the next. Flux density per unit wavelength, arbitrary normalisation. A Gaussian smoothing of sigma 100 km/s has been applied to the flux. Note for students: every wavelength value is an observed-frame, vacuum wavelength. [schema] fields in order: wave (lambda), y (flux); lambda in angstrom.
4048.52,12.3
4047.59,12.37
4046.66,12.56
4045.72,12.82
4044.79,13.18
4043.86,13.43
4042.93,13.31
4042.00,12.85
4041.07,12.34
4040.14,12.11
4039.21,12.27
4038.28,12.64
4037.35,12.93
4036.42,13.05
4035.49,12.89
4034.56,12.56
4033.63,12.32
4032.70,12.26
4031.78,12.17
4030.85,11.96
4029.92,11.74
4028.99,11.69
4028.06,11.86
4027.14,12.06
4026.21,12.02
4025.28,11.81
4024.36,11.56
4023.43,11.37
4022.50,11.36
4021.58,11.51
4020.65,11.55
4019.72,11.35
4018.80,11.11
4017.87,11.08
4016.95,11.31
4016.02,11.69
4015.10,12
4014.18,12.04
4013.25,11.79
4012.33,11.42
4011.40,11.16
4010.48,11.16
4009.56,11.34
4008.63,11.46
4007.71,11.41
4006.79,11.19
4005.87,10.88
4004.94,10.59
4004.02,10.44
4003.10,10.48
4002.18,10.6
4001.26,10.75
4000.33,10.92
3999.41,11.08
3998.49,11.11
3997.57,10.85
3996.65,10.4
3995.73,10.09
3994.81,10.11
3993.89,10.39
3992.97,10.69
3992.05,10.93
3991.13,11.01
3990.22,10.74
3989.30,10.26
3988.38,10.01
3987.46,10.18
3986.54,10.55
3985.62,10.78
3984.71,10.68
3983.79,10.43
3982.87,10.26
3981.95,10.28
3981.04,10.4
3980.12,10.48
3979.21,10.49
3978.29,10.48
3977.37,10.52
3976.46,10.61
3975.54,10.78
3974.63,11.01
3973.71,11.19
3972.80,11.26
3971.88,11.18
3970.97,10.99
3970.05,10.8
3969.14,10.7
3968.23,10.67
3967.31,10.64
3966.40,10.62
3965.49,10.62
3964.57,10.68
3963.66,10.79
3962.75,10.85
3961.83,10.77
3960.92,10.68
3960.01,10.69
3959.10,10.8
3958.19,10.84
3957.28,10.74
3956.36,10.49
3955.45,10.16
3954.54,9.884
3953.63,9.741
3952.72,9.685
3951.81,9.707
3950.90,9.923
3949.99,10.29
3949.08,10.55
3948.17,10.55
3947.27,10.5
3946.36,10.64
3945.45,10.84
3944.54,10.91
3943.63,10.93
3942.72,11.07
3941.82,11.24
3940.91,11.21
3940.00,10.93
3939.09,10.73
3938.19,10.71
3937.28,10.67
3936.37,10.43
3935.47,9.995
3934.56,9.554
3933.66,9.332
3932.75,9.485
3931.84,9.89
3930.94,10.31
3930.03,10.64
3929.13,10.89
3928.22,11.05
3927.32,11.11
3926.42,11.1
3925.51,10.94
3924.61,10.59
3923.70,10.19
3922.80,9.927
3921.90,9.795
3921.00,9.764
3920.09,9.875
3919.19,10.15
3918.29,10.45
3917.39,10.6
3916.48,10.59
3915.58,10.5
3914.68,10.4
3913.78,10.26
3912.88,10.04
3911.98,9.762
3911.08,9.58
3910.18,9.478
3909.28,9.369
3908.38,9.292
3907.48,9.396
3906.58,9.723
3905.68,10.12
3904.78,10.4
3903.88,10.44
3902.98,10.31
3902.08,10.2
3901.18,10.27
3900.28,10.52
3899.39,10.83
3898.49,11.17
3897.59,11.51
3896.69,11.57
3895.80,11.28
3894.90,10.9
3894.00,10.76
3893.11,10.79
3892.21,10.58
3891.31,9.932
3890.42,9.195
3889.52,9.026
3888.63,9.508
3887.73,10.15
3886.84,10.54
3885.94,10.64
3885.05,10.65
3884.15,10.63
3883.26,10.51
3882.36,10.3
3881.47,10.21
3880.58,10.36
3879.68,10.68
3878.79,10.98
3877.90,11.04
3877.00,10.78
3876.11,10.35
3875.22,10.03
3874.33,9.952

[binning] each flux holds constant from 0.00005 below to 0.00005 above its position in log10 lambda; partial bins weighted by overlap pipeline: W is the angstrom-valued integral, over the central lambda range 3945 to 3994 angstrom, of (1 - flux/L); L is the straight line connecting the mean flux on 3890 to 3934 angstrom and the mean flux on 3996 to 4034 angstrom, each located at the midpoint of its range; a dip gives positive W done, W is 1.54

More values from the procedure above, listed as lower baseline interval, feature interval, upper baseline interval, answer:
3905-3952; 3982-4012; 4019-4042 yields 2.0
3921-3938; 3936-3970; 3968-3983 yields -0.2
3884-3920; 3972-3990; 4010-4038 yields 1.1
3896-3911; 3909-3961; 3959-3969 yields 0.7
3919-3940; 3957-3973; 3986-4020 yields -0.3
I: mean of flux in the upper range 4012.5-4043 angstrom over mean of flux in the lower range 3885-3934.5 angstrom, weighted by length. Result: 1.2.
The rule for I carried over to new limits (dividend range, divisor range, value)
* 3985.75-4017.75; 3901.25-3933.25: 1.07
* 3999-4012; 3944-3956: 1.07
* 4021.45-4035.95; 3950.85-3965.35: 1.15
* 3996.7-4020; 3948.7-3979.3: 1.05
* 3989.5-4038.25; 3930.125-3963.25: 1.09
